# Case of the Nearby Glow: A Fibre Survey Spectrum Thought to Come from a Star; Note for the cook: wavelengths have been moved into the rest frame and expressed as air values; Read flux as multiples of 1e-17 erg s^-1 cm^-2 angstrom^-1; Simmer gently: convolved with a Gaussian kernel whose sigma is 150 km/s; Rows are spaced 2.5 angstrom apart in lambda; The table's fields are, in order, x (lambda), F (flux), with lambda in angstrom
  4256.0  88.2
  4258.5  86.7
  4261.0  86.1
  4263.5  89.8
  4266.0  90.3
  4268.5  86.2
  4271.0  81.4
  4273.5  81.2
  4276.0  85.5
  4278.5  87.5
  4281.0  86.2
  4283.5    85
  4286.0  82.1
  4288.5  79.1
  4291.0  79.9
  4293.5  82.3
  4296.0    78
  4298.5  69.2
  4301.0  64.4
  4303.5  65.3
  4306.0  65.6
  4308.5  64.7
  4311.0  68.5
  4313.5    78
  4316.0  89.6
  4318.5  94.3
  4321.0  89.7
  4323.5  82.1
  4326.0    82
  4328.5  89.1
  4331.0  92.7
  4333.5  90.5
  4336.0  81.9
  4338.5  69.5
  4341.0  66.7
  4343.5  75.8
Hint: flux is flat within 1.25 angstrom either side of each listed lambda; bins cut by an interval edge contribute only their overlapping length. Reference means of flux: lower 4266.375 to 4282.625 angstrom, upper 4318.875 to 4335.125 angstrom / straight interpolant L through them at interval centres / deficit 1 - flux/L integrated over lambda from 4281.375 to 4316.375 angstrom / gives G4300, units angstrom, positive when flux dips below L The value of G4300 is 4.6 angstrom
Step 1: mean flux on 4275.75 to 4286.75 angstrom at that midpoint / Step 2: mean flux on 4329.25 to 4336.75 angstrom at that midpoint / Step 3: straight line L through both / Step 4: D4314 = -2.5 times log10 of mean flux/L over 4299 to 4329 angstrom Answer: 0.14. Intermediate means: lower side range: 85.4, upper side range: 88.8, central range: 77.3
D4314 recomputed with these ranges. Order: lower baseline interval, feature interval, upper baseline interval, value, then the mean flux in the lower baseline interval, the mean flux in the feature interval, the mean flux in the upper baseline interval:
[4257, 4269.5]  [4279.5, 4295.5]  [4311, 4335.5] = 0.064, 87.9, 82.3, 86.4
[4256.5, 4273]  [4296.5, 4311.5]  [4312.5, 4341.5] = 0.264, 86.6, 66.8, 84.3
